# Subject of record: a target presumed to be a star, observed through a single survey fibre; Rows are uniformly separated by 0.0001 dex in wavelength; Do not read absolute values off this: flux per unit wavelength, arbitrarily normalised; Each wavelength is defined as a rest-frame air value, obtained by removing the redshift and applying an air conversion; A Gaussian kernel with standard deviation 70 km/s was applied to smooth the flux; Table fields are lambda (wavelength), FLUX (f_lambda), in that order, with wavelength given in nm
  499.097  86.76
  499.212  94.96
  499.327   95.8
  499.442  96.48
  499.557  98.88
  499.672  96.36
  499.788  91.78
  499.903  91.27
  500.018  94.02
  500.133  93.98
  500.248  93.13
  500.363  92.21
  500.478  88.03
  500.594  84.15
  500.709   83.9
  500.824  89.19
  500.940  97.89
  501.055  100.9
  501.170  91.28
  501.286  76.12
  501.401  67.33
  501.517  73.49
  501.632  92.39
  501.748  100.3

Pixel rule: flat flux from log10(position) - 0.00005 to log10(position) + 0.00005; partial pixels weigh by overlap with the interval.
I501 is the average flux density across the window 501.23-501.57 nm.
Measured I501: 72.3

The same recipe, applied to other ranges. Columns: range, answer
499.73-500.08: 92.4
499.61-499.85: 93.8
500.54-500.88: 85.9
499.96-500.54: 92.2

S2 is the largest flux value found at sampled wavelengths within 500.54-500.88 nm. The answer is 89.19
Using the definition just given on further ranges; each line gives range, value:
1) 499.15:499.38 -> 95.8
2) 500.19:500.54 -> 93.13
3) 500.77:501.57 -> 100.9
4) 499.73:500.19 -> 94.02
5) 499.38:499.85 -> 98.88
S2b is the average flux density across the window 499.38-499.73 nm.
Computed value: 97.1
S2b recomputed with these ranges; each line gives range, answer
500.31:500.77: 87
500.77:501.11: 95.9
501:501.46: 83.7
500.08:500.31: 93.7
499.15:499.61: 96.4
